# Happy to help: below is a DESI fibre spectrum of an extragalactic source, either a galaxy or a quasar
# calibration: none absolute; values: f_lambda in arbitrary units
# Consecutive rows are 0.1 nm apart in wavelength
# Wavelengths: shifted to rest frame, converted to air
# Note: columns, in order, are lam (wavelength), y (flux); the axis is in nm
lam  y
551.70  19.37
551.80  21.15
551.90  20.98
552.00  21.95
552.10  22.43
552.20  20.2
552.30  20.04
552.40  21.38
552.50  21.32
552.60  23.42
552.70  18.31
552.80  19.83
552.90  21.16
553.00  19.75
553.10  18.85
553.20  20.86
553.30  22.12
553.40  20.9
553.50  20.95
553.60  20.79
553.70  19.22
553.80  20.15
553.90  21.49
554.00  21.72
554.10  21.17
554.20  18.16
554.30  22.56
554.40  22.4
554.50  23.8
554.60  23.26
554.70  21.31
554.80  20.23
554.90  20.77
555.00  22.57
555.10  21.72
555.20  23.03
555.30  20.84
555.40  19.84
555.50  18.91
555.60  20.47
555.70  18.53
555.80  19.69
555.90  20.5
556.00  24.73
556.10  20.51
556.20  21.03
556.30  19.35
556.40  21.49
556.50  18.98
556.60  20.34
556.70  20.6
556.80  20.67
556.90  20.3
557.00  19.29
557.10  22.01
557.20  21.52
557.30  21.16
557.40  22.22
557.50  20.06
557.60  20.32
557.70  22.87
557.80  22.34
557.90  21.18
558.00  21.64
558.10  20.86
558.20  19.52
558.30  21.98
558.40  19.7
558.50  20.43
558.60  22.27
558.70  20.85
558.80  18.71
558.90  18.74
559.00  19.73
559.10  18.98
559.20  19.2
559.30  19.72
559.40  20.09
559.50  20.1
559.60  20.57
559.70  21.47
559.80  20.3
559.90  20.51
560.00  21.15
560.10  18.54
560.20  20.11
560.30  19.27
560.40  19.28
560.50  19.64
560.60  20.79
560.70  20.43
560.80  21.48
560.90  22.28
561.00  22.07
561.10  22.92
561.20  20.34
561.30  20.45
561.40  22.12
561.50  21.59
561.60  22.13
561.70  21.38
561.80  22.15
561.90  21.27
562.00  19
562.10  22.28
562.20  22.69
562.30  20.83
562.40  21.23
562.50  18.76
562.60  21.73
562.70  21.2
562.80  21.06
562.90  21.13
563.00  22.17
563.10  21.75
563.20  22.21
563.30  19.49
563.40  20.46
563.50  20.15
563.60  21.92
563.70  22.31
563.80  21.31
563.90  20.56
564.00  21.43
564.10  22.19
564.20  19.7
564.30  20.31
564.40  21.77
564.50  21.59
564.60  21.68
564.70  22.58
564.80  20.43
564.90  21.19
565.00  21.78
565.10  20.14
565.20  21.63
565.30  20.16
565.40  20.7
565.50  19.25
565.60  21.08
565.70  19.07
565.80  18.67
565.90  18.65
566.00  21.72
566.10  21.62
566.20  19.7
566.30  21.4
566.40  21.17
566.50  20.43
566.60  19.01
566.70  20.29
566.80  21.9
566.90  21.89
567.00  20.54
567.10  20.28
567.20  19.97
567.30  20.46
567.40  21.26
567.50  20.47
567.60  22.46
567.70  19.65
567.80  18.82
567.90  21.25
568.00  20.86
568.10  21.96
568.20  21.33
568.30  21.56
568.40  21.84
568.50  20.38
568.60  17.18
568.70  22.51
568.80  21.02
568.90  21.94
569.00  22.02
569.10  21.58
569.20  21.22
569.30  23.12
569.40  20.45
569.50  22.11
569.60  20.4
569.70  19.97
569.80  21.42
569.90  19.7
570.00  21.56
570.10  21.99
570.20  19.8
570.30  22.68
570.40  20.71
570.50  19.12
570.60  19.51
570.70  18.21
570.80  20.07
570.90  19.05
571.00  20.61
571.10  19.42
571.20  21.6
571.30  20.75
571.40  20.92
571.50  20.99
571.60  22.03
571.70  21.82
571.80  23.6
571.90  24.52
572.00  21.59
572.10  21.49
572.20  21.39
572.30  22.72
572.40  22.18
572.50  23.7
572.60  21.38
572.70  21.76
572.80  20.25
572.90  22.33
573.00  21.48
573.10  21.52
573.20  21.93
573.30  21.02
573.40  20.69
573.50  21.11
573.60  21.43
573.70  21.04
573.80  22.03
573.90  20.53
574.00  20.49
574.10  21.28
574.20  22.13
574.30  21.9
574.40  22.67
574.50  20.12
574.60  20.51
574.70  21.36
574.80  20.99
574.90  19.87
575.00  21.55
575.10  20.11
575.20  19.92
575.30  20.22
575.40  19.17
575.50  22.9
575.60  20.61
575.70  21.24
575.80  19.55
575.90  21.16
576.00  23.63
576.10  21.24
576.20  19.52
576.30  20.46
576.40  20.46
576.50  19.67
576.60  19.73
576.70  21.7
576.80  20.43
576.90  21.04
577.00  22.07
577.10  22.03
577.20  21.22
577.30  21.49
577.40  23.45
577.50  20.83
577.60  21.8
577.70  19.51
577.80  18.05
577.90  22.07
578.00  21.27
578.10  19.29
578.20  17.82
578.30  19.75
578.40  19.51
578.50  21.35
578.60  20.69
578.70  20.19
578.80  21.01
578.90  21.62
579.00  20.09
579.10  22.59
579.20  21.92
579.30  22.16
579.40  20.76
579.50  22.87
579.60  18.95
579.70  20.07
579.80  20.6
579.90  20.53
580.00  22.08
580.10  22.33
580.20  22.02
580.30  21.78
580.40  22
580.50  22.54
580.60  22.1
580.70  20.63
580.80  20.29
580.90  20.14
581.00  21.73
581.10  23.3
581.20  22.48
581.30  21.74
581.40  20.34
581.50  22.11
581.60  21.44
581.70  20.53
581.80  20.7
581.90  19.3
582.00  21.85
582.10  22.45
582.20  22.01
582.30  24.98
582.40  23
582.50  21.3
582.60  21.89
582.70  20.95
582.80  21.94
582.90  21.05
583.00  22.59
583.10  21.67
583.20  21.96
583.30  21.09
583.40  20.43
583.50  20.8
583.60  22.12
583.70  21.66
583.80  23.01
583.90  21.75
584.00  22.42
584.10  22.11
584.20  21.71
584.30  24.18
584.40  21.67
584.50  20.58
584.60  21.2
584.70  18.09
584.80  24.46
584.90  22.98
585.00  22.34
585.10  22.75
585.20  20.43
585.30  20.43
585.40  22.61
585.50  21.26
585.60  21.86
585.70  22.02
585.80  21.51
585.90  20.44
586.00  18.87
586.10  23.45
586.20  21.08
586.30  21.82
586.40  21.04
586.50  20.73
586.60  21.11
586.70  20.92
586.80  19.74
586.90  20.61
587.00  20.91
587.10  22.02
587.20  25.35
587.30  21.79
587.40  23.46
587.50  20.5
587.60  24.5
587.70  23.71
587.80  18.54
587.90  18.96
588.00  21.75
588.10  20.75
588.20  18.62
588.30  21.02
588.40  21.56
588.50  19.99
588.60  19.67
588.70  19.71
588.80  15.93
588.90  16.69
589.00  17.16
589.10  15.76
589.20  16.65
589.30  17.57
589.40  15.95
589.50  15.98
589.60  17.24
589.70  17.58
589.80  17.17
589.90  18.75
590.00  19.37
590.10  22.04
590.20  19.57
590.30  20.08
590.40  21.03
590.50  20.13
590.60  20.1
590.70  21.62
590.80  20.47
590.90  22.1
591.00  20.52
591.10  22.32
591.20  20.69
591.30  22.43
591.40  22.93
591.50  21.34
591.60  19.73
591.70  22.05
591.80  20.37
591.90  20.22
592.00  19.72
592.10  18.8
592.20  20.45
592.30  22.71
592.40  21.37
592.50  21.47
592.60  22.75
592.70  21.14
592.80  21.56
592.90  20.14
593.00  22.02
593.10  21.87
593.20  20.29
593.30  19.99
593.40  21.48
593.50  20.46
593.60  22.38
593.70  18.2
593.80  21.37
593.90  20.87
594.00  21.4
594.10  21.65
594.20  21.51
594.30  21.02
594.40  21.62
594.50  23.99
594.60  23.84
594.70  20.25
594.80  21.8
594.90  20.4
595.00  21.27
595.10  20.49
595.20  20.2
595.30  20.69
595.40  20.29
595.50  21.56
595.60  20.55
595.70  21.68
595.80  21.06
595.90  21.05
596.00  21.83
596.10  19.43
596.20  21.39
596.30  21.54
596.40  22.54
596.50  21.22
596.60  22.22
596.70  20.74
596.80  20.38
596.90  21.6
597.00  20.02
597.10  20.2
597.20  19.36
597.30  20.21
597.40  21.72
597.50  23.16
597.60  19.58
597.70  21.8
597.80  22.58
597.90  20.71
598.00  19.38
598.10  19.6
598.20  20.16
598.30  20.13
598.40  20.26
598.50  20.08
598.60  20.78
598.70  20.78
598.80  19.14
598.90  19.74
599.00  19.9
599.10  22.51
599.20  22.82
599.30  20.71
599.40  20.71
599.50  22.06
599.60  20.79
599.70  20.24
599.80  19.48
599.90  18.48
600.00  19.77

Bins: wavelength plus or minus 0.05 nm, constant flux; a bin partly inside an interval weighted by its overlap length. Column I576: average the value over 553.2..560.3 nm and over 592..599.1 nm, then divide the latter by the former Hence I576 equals 1.0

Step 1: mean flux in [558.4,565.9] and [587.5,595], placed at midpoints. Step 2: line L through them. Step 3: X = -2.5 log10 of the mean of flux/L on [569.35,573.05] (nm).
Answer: -0.03 mag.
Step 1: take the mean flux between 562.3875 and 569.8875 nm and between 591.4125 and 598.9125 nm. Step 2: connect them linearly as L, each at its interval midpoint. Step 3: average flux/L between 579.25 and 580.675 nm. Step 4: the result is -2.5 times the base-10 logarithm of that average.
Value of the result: -0.03 mag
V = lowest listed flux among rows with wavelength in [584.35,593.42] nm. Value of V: 15.76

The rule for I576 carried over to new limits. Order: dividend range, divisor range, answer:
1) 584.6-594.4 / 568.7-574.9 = 0.97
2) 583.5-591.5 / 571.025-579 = 0.98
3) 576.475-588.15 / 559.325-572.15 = 1.02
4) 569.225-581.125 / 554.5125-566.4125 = 1.01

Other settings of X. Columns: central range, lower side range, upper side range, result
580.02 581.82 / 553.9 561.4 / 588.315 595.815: -0.057 mag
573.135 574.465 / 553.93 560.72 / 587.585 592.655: -0.056 mag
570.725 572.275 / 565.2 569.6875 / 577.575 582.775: -0.020 mag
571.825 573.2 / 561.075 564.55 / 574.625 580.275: -0.053 mag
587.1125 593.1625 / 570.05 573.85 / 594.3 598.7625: 0.042 mag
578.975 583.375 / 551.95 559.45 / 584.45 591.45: -0.053 mag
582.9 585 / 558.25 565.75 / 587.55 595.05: -0.068 mag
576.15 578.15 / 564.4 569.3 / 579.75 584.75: 0.029 mag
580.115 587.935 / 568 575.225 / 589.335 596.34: -0.037 mag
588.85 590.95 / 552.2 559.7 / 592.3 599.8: 0.124 mag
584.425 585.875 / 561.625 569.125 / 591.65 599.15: -0.032 mag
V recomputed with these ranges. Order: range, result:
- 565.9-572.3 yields 17.18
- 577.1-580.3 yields 17.82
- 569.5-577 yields 18.21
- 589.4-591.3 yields 15.98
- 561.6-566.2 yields 18.65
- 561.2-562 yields 19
